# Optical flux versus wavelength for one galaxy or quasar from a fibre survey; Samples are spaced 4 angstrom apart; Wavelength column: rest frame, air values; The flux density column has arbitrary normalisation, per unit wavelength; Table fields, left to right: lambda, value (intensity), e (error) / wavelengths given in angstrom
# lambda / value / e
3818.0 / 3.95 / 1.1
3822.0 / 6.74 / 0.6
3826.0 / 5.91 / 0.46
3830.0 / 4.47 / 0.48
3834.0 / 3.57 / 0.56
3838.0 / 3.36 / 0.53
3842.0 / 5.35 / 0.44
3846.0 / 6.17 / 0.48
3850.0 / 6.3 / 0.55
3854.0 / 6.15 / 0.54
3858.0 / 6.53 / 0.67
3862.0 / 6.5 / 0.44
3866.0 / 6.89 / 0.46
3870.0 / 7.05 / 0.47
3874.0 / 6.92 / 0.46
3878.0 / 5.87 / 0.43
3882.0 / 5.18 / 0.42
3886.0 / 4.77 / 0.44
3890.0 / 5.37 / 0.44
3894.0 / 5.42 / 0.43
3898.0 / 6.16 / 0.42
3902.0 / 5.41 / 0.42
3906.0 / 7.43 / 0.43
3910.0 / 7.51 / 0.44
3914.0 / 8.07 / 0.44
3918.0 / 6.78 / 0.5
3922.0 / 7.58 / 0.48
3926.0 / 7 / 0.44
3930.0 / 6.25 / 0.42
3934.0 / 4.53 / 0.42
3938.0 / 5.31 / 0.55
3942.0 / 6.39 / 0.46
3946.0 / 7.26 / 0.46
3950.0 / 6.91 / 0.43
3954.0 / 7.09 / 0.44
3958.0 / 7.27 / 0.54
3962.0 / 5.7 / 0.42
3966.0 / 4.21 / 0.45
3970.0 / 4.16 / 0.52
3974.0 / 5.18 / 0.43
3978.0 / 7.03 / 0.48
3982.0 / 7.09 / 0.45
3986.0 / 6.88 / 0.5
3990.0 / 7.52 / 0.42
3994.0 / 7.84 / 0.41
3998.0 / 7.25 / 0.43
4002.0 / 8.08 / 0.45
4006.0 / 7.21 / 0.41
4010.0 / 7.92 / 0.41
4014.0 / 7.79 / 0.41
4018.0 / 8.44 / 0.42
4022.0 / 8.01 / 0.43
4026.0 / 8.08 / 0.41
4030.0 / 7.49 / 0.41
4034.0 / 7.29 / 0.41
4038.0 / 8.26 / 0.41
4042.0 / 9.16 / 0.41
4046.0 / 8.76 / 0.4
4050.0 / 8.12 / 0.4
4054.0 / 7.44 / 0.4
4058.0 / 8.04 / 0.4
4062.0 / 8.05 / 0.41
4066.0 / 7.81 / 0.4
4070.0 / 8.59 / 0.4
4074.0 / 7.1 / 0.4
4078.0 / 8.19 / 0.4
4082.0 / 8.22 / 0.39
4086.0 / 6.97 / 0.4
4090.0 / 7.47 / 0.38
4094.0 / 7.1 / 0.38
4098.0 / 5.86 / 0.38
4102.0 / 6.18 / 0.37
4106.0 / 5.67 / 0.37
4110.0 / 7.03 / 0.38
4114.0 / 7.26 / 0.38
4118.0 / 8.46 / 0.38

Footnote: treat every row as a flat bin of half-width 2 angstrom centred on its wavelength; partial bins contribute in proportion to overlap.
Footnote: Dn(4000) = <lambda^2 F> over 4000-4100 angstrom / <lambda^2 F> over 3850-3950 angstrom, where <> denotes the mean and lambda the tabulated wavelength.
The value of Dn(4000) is 1.33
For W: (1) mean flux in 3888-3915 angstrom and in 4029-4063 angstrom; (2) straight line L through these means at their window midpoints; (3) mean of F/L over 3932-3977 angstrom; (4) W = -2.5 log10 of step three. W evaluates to 0.20 mag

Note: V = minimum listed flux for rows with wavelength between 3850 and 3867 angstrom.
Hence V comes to 6.15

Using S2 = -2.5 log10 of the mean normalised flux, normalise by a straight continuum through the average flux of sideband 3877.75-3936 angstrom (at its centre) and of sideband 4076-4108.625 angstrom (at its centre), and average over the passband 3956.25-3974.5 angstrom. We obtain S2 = 0.22 mag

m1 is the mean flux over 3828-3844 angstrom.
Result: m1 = 4.19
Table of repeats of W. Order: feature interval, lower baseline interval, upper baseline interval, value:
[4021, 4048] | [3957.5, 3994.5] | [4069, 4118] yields -0.22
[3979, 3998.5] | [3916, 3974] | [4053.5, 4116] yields -0.13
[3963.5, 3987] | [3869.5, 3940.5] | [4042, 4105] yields 0.19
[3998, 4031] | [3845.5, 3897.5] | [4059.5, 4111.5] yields -0.14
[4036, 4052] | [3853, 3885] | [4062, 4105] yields -0.20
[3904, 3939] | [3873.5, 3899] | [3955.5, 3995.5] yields -0.16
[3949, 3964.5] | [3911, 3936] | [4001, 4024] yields 0.08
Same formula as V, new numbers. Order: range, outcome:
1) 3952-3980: 4.16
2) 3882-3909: 4.77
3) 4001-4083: 7.1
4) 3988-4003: 7.25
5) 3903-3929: 6.78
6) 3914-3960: 4.53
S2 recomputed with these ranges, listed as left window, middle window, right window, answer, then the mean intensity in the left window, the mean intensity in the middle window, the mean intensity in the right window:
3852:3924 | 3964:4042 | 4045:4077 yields 0.04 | 6.42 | 7.2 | 7.97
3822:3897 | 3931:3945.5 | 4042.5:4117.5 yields 0.12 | 5.69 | 5.66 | 7.49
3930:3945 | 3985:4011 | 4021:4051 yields -0.05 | 5.65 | 7.54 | 8.15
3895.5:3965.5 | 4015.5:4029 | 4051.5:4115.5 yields -0.16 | 6.57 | 8.11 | 7.32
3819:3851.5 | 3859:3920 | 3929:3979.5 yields -0.15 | 5.18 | 6.36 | 5.93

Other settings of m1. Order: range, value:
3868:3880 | 6.61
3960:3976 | 4.81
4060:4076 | 7.89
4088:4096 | 7.29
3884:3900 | 5.43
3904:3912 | 7.47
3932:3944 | 5.41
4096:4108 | 5.9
